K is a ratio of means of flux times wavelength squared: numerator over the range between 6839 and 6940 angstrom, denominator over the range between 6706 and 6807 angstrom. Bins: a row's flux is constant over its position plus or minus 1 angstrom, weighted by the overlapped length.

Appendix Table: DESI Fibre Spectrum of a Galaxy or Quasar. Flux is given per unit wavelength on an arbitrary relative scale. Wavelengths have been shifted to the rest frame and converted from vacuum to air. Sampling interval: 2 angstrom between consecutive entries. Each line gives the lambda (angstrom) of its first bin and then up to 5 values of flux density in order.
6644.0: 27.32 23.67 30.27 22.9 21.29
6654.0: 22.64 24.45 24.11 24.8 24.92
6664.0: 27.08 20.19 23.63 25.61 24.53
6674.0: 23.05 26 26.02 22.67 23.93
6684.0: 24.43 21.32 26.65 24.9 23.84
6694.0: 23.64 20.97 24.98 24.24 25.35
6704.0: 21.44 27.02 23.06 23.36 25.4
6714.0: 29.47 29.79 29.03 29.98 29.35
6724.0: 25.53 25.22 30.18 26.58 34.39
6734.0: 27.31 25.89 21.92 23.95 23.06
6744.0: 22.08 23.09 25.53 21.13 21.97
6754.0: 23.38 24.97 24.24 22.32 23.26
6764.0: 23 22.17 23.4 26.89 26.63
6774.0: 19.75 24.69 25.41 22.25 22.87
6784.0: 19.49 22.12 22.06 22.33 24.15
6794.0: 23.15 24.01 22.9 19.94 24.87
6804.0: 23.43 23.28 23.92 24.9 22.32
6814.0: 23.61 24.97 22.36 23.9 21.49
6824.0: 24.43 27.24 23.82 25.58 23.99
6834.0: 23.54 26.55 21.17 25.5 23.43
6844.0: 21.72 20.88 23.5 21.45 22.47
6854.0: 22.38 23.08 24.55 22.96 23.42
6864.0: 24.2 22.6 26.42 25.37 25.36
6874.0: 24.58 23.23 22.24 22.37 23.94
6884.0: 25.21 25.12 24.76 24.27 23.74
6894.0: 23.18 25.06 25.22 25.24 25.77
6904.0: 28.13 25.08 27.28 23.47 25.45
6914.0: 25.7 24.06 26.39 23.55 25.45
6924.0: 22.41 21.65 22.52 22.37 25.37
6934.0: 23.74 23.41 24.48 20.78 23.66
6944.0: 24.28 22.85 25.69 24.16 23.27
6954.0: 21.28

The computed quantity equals 1.0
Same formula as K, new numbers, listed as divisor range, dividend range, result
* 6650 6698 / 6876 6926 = 1.10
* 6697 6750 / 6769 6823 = 0.92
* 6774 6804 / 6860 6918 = 1.11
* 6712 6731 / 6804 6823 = 0.85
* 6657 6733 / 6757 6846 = 0.95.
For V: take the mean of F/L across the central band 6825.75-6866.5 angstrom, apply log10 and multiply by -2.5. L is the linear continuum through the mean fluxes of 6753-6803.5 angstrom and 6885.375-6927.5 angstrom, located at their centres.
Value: 0.03 mag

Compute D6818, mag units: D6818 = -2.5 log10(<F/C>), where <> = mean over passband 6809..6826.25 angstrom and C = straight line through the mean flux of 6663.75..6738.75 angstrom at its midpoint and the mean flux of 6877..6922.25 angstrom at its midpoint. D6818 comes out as 0.06 mag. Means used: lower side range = 25.5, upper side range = 24.8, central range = 23.8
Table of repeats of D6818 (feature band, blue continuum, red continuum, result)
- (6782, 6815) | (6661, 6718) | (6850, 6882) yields 0.05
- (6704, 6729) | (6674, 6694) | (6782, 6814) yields -0.13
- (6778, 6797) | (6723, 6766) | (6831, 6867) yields 0.07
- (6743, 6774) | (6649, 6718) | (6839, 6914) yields 0.04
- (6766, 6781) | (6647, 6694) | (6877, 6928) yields 0.02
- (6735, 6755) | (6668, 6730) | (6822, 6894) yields 0.08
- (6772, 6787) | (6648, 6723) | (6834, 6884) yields 0.07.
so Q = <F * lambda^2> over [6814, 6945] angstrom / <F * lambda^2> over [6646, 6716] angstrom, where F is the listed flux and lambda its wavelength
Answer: 1.0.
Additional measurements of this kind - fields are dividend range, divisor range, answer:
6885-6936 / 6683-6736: 1.00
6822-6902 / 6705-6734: 0.90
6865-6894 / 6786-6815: 1.07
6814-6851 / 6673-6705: 1.03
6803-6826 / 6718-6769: 0.97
